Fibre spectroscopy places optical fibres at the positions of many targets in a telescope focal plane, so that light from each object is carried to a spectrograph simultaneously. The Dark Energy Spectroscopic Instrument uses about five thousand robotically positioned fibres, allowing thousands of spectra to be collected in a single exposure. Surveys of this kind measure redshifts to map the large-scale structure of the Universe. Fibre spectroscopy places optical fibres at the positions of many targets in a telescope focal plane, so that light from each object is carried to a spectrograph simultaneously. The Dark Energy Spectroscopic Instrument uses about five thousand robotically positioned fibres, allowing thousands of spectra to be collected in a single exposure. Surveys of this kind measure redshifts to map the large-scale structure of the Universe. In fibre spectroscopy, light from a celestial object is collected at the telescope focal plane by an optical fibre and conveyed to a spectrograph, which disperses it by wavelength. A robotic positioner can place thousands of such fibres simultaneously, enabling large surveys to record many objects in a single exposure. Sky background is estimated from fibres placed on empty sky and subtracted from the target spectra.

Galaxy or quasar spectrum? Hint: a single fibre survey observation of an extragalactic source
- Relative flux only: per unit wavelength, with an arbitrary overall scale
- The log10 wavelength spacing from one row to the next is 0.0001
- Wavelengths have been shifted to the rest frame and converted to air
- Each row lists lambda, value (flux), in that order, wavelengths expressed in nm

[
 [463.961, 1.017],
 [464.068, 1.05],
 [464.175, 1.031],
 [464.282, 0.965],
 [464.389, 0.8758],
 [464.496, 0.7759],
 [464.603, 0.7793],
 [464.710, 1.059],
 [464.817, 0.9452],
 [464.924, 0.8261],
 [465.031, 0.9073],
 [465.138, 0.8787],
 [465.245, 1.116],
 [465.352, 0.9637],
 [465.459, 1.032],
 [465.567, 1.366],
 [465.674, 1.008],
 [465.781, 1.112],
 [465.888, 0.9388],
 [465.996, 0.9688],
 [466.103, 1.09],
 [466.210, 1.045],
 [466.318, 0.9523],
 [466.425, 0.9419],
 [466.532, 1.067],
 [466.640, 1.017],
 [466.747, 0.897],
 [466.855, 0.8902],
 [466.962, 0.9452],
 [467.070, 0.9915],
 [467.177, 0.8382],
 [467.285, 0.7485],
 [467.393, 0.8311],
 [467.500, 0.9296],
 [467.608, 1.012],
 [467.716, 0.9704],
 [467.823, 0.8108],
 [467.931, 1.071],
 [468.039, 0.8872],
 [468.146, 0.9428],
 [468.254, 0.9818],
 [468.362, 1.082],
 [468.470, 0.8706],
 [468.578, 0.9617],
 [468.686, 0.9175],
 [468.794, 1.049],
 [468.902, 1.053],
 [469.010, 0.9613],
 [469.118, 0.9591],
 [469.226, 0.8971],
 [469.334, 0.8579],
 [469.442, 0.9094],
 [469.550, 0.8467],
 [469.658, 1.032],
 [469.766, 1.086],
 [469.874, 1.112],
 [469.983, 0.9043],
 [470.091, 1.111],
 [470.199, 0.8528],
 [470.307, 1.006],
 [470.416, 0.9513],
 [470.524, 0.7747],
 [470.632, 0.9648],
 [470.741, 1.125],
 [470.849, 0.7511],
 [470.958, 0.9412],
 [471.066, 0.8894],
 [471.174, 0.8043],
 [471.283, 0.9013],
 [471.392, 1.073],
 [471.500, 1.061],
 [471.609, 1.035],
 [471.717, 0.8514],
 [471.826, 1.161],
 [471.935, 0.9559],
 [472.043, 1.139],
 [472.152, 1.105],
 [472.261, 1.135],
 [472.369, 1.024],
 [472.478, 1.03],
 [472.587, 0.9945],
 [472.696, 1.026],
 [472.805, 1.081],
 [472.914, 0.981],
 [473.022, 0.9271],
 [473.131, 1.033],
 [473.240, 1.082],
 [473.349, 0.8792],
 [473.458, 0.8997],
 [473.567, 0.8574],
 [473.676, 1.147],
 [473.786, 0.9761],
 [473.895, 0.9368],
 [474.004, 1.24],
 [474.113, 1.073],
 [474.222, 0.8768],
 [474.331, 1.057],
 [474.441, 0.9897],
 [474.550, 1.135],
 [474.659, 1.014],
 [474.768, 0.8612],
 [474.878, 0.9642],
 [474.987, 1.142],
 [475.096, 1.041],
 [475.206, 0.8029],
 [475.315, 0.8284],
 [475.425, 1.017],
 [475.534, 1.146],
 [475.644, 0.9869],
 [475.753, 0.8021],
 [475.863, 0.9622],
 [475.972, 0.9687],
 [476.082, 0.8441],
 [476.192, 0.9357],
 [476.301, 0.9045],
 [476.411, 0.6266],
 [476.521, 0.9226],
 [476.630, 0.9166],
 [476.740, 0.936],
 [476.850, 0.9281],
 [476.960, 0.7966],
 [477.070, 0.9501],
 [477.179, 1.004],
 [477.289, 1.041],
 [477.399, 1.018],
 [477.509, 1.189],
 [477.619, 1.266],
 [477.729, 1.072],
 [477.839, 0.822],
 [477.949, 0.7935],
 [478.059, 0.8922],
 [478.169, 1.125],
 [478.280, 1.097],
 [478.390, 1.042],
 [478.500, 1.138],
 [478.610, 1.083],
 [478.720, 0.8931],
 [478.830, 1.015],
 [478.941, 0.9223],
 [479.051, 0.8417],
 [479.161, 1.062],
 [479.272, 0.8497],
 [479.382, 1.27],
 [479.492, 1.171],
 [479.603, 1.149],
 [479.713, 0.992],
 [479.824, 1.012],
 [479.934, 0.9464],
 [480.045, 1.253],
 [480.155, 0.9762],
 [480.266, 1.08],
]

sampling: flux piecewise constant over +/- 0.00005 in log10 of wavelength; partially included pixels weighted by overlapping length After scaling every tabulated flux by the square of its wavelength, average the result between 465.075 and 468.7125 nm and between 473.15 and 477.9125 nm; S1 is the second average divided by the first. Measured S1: 1.04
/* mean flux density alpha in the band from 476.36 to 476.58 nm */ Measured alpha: 0.782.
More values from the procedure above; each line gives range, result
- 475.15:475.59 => 0.947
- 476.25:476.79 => 0.86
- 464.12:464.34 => 0.994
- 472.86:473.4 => 0.983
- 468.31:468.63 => 0.97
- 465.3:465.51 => 0.998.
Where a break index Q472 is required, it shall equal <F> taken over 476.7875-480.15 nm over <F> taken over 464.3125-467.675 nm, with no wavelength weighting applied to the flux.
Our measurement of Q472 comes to 1.1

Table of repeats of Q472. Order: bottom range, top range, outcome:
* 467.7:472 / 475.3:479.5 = 1.02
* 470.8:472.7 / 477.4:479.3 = 1.02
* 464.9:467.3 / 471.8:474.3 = 1.04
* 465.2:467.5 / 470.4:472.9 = 1.00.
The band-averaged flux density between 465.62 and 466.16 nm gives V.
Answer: 1.03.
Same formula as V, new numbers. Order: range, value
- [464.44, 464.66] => 0.783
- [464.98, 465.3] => 0.969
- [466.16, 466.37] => 0.995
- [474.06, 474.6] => 1.03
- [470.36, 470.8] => 0.951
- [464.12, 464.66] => 0.886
